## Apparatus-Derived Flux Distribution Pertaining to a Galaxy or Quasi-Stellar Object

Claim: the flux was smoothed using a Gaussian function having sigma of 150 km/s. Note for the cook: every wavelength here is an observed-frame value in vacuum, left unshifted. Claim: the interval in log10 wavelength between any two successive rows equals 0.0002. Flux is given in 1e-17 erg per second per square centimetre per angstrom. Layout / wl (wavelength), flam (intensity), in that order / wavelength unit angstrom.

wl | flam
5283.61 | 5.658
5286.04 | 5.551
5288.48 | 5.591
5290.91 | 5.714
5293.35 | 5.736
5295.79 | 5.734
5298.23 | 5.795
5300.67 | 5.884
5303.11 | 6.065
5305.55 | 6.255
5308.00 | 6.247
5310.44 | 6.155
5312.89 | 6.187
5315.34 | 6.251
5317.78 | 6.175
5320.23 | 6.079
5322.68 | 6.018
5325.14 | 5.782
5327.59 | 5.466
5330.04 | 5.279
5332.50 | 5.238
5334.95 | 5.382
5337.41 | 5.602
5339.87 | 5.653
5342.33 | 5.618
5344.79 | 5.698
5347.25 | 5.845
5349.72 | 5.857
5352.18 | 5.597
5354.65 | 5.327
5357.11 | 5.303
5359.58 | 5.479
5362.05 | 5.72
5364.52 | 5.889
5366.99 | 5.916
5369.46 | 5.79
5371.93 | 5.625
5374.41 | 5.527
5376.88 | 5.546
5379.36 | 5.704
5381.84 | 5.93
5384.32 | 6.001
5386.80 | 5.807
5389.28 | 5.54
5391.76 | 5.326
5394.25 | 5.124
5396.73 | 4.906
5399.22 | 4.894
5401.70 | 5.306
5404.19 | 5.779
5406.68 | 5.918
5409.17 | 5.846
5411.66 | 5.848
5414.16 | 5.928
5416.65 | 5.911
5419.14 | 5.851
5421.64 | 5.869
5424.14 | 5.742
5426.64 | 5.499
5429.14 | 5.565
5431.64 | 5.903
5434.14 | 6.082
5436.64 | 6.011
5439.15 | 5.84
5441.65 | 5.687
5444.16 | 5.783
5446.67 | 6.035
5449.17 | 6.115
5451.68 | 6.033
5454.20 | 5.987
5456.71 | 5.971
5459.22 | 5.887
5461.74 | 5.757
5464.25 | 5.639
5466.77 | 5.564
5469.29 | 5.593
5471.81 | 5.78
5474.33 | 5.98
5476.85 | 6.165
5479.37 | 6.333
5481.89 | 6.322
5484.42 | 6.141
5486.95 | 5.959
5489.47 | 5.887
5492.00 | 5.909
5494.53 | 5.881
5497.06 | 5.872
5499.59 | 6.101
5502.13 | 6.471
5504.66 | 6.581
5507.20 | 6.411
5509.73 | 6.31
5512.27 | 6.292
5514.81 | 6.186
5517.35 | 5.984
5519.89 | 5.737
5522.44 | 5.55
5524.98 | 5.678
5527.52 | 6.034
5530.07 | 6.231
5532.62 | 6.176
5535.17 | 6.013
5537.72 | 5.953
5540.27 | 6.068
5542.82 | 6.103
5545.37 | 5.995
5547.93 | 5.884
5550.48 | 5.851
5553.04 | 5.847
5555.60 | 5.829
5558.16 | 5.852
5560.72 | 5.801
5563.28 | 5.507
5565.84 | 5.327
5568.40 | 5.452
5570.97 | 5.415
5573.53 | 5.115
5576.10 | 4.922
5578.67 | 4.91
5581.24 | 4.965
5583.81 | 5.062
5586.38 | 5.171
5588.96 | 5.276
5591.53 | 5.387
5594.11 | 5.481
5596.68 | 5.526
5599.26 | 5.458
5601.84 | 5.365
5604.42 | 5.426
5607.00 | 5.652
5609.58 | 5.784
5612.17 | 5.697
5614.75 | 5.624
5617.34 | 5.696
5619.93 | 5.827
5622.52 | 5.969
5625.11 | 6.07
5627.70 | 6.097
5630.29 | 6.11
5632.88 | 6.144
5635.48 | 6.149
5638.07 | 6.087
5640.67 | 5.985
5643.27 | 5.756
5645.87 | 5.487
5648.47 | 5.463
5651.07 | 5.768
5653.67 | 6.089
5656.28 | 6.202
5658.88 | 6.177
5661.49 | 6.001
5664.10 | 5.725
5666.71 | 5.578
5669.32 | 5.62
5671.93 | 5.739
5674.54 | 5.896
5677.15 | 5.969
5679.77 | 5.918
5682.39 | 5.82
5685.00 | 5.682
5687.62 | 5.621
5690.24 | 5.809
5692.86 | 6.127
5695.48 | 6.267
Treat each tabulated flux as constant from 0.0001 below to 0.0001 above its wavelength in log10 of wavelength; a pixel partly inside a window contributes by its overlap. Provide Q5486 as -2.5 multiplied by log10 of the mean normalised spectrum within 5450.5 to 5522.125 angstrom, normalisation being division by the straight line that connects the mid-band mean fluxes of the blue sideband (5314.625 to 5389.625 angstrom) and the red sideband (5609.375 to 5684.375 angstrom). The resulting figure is -0.04 mag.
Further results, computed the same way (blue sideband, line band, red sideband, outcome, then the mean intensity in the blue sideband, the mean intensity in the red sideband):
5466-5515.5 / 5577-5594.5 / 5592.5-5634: 0.13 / 6.09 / 5.74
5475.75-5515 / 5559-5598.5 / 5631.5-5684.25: 0.14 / 6.18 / 5.88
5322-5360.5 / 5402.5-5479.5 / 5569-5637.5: -0.06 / 5.57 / 5.56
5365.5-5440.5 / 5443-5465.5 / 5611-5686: -0.04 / 5.69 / 5.88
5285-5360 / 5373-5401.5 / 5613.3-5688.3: 0.06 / 5.76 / 5.87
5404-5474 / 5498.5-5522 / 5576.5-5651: -0.08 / 5.84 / 5.62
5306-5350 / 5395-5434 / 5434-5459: 0.05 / 5.81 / 5.95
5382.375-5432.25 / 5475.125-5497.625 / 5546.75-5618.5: -0.09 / 5.63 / 5.47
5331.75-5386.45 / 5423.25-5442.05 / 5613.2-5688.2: -0.02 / 5.65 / 5.87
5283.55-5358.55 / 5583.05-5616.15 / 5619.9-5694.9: 0.08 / 5.77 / 5.9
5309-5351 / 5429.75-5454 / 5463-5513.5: 0.01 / 5.78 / 6.06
